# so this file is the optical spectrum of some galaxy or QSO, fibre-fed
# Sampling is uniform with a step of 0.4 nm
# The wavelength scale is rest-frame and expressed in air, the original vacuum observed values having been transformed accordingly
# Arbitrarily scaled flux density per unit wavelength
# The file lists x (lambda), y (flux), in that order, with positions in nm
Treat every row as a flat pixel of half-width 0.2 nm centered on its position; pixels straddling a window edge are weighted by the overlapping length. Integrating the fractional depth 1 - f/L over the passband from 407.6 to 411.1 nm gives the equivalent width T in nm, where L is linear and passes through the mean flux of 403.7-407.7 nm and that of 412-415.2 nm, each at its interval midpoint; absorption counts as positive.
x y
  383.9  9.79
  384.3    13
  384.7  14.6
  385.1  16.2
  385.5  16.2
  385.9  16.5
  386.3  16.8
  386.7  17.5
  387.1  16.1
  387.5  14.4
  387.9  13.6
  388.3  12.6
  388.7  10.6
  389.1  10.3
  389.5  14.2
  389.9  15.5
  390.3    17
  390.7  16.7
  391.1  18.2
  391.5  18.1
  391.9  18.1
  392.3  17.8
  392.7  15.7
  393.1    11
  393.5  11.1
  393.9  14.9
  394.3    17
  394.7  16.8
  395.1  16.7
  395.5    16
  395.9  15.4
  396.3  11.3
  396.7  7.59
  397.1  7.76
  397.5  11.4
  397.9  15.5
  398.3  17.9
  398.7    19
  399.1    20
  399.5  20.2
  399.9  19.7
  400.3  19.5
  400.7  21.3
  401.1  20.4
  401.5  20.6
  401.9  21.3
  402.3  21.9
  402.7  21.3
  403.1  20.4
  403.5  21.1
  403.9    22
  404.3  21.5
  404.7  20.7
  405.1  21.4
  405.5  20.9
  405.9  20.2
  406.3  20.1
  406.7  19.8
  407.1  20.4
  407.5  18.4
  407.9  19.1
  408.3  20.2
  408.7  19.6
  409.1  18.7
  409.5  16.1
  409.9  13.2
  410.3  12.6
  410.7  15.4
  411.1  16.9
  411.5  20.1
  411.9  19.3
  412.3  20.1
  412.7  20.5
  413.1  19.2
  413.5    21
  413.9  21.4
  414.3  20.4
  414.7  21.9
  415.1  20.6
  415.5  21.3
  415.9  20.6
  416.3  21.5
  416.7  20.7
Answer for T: 0.62 nm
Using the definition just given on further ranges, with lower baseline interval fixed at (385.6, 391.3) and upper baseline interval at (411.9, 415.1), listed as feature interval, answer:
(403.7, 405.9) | -0.30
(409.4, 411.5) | 0.49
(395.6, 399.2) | 0.67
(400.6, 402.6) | -0.35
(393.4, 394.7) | 0.10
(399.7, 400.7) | -0.13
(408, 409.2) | 0.00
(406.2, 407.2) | -0.05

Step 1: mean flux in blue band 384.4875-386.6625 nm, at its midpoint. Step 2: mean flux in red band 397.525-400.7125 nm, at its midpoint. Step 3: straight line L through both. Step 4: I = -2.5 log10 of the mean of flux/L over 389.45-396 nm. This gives 0.10 mag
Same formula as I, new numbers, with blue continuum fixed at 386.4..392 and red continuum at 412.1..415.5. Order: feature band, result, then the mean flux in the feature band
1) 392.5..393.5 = 0.24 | 12.9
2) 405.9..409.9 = 0.02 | 18.9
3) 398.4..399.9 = -0.13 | 19.6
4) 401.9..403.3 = -0.17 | 21.2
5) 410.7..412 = 0.11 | 18.2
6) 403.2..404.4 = -0.16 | 21.4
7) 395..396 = 0.04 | 16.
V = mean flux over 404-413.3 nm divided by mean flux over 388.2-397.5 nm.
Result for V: 1.3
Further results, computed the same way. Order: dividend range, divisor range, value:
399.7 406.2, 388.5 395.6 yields 1.36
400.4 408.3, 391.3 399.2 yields 1.39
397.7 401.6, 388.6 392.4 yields 1.23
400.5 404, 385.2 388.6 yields 1.38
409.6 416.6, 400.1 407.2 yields 0.92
